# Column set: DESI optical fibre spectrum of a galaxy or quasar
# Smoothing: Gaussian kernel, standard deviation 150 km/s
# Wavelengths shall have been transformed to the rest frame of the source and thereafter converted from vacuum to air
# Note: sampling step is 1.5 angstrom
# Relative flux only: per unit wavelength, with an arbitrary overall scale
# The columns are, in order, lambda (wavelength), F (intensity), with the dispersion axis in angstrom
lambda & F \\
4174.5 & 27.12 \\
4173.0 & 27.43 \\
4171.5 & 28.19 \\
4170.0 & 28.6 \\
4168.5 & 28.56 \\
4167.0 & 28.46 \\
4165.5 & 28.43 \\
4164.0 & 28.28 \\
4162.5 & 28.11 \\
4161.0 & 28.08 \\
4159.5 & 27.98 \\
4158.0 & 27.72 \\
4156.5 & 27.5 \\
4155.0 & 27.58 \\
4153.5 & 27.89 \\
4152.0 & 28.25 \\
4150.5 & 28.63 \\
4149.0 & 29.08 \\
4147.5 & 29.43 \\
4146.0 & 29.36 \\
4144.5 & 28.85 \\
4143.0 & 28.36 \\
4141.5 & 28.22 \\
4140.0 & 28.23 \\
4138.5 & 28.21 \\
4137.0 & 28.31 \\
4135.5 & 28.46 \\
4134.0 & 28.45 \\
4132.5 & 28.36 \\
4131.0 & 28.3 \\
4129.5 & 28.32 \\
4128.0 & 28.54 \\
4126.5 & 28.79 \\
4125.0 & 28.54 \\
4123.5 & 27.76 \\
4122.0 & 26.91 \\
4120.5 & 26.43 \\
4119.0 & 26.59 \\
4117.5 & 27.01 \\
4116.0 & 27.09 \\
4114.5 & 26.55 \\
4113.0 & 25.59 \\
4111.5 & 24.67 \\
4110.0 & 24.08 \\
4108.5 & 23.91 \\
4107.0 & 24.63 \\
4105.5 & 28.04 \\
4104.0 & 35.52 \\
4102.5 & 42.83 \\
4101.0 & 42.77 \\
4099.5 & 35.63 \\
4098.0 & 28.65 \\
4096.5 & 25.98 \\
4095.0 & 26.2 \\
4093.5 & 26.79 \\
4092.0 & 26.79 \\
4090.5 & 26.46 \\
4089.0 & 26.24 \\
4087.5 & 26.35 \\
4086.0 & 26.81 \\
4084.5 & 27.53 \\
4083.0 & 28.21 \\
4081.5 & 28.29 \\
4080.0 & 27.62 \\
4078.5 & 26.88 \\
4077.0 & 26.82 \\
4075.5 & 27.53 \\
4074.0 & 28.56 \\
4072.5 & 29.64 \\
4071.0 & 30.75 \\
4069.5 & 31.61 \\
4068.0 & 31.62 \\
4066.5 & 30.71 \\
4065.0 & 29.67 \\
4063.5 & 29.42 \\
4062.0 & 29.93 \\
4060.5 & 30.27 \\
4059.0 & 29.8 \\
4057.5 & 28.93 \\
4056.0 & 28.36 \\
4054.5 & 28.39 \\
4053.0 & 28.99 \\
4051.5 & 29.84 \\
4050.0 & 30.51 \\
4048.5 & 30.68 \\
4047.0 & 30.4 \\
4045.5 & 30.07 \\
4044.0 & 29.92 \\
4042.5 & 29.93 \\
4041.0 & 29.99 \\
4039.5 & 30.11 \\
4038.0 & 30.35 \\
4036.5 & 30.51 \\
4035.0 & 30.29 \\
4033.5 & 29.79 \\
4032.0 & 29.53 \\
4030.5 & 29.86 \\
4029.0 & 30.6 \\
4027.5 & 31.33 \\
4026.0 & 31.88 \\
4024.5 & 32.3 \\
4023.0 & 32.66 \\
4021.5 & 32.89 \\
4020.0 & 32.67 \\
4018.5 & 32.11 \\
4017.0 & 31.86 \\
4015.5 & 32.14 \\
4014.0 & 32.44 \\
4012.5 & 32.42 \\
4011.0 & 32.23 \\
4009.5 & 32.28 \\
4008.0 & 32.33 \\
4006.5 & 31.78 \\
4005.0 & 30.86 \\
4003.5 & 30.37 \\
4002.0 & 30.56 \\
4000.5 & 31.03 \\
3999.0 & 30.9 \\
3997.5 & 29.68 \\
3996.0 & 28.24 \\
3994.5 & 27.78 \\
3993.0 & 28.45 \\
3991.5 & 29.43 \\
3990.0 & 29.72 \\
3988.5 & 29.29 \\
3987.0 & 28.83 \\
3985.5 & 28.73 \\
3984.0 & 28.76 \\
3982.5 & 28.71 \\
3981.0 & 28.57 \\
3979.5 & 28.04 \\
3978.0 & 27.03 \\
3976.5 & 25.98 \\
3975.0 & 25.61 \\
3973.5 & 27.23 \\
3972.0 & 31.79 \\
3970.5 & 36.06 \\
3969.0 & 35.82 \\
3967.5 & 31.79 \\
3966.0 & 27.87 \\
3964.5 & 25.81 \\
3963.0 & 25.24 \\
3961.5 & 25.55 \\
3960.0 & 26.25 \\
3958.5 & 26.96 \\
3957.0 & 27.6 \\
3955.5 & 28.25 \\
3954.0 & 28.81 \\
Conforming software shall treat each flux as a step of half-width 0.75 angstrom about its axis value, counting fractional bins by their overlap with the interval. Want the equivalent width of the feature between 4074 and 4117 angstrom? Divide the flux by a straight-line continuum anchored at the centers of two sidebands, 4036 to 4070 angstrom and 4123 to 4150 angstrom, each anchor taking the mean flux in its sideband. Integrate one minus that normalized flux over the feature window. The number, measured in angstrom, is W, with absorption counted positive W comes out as 1.3 angstrom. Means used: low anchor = 30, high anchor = 28.5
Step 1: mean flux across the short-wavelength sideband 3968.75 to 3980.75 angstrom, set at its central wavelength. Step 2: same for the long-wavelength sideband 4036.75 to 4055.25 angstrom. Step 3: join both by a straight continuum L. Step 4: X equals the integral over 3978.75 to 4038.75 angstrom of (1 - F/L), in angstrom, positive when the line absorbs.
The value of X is -1.8 angstrom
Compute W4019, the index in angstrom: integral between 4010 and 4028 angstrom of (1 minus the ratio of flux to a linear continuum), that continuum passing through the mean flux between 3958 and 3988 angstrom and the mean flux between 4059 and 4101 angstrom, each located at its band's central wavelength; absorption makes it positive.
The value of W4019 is -2.25 angstrom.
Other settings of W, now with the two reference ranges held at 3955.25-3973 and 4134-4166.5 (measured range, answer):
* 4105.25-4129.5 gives 1.59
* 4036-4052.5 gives -0.82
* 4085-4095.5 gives 0.74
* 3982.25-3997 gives 0.08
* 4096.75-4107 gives -2.08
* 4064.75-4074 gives -0.61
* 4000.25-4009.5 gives -0.75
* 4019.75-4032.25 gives -1.18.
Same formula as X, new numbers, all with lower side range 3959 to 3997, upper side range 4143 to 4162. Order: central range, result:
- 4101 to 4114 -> -0.5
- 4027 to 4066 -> -1.9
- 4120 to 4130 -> 0.2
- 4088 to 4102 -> -0.6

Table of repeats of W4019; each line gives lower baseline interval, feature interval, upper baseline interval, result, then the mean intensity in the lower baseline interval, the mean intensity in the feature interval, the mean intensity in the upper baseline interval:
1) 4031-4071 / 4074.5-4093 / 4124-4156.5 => 1.44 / 30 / 27.1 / 28.5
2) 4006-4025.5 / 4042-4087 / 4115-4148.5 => 1.94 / 32.3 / 29.2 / 28.1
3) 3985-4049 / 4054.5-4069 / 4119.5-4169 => 0.01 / 30.7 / 29.8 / 28.2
